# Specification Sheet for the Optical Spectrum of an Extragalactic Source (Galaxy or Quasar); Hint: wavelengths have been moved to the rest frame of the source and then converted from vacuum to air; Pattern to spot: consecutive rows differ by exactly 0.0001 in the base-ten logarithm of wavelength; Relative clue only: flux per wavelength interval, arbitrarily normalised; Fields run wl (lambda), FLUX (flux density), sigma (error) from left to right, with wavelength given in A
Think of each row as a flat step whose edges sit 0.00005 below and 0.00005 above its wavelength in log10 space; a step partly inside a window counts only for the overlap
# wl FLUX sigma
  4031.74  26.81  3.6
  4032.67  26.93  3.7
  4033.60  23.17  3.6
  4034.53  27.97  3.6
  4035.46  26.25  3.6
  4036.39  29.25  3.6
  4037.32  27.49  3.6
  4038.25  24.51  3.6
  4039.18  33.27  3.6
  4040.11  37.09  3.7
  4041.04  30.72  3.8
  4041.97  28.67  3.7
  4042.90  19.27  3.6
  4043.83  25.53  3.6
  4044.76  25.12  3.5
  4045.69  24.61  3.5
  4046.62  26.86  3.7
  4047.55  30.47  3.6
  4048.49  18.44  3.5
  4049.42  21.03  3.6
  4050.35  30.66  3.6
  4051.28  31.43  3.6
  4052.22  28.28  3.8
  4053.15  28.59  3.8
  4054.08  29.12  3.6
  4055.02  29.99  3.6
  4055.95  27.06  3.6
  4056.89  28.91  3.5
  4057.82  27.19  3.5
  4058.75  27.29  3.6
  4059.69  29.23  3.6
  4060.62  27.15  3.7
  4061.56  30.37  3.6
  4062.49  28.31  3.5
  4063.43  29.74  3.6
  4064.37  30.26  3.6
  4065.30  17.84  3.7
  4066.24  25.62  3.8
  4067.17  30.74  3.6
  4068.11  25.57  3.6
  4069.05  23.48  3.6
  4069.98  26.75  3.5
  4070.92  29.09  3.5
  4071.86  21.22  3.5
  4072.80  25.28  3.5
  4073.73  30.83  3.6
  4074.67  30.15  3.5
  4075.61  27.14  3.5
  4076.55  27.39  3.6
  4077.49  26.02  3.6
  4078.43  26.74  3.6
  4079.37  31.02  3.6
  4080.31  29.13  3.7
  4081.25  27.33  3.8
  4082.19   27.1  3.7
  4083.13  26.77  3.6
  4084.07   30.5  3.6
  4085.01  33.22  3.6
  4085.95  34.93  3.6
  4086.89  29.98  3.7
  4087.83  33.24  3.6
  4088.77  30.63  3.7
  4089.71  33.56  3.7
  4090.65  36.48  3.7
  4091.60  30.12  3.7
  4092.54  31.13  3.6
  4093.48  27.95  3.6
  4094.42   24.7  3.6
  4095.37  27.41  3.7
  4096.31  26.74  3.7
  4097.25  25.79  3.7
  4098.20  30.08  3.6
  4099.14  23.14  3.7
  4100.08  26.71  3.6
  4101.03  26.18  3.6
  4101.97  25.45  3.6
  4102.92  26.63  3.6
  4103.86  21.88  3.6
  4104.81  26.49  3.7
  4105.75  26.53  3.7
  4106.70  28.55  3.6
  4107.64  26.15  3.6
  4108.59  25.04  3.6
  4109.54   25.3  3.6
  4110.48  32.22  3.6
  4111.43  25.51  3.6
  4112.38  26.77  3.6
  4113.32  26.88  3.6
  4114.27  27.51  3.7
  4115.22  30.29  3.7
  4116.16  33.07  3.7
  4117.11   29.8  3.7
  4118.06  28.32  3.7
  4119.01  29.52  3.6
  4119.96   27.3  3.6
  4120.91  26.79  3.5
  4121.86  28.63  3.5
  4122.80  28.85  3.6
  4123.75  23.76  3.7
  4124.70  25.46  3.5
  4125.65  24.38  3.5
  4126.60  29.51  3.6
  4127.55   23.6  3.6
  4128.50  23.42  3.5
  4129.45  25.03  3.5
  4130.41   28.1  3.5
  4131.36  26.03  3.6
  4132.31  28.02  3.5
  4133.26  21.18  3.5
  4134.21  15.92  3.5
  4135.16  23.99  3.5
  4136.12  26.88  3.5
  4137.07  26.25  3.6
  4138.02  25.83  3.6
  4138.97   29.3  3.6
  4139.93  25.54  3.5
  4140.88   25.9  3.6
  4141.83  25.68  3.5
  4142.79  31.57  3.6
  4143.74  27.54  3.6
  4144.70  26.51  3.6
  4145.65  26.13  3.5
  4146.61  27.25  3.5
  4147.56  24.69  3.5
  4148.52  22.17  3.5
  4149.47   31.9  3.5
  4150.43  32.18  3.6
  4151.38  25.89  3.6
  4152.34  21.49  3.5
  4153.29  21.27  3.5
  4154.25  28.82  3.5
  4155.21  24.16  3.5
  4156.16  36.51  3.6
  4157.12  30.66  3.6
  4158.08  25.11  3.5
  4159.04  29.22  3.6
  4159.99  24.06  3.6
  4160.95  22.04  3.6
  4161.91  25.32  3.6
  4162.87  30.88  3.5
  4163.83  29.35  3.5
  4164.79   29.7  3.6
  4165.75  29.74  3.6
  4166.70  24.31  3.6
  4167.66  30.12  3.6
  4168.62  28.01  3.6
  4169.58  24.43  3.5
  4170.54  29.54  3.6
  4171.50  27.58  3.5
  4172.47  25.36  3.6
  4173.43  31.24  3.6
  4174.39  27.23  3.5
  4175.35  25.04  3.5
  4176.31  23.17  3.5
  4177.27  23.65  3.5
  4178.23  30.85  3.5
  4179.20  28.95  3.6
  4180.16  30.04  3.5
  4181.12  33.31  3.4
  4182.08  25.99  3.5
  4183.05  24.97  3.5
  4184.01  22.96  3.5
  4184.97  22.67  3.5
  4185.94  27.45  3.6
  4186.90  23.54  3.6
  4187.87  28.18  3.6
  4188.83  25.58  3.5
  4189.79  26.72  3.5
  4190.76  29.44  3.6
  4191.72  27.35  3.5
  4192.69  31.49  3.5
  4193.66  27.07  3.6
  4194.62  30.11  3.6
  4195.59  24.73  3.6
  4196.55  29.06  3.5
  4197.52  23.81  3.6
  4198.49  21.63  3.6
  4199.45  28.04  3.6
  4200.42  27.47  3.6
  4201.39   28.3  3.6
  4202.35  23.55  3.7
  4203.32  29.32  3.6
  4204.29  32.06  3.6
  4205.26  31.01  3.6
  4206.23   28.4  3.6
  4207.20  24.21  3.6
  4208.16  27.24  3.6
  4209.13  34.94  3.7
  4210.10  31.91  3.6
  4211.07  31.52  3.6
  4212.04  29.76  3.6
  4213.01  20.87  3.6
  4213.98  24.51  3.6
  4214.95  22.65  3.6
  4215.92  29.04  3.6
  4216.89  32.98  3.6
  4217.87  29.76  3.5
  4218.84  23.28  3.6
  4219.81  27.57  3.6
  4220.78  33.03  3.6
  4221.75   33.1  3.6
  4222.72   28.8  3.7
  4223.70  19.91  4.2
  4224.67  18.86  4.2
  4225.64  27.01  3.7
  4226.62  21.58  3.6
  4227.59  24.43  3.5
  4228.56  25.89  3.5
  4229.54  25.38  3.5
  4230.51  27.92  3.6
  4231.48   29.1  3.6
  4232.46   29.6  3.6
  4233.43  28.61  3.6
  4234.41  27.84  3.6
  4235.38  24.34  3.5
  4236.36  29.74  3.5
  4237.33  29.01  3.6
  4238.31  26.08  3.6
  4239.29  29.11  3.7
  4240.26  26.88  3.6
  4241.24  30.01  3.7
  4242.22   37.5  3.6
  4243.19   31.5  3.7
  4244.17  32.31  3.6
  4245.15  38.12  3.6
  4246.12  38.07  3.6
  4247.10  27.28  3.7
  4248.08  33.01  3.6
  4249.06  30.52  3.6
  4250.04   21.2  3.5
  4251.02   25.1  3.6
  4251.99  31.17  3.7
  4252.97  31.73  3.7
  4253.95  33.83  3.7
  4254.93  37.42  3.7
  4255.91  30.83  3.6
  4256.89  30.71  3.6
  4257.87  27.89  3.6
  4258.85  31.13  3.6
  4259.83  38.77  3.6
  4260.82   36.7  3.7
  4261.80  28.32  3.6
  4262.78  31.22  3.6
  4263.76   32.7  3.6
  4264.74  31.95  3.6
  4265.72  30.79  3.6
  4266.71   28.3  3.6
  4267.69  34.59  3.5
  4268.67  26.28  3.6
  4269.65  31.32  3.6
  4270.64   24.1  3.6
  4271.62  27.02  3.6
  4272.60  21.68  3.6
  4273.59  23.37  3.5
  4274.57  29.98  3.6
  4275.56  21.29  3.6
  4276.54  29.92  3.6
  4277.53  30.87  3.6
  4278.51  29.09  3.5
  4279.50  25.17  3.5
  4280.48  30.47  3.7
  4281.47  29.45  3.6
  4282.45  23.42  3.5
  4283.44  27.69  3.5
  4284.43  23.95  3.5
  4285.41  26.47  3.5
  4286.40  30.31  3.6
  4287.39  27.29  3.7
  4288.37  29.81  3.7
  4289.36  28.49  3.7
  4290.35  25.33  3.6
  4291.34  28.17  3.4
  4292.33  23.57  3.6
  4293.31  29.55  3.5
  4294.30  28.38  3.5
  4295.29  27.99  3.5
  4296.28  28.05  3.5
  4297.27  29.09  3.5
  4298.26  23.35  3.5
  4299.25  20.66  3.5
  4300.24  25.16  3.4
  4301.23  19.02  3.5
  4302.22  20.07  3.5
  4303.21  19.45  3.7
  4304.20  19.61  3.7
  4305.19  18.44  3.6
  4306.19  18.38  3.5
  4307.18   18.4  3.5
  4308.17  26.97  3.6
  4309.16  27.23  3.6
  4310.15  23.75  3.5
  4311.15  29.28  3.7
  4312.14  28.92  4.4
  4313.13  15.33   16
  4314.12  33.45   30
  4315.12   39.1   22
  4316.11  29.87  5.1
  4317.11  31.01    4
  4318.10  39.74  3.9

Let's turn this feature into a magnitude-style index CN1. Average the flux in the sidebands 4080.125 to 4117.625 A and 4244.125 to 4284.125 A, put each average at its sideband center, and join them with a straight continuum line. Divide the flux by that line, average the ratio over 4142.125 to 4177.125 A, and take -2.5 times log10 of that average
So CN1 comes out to 0.07 mag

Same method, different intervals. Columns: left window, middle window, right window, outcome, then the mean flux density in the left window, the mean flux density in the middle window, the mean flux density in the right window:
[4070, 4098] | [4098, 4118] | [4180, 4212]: 0.06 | 29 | 27.1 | 27.7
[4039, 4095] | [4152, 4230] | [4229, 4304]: 0.05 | 28.2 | 27.2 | 28.5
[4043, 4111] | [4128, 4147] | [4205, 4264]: 0.10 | 27.7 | 25.8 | 29.2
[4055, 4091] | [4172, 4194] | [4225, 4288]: 0.07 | 28.5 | 27.1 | 29.1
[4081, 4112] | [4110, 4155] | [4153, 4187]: 0.05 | 28.3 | 26.6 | 27.2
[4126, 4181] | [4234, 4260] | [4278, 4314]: -0.19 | 26.8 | 30.7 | 25.3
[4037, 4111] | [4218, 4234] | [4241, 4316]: 0.06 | 27.8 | 26.6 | 28.1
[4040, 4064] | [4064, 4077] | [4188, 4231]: 0.04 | 27.6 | 26.5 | 27.3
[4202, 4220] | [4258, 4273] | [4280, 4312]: -0.15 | 28.2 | 30.3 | 25.3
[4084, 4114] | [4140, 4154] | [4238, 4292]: 0.09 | 28.3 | 26.5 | 29.5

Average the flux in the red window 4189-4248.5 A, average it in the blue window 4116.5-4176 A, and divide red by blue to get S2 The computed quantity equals 1.05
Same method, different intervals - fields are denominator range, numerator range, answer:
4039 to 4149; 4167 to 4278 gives 1.04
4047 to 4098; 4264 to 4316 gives 0.93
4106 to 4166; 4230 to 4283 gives 1.11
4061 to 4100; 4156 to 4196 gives 0.97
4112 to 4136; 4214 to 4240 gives 1.02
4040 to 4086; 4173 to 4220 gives 1.00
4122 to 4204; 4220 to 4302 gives 1.06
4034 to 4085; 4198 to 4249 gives 1.03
